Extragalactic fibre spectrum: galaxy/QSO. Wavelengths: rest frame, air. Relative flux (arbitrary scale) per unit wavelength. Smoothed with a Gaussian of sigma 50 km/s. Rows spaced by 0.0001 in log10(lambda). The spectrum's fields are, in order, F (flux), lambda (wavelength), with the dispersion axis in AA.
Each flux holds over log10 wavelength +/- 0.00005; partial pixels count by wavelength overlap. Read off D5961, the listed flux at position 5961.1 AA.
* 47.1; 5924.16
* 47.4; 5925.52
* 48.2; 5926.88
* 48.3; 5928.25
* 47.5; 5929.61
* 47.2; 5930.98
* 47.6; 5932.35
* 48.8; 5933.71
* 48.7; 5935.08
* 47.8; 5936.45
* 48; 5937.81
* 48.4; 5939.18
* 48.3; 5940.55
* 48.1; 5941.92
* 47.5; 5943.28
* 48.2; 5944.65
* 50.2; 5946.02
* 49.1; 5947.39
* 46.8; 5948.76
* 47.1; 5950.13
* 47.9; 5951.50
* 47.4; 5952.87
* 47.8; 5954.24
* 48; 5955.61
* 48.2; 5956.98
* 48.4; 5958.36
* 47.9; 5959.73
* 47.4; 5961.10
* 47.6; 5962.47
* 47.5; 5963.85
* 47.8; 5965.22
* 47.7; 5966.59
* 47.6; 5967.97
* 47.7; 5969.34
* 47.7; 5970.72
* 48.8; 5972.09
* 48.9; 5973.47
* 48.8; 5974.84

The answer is 47.4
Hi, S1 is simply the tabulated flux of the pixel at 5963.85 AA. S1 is 47.5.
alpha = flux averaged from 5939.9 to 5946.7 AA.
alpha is 48.5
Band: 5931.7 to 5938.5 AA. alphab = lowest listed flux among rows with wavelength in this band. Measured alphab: 47.6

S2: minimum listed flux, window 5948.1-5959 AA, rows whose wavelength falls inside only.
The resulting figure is 46.8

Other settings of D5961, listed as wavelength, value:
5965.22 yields 47.8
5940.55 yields 48.3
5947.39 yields 49.1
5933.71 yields 48.8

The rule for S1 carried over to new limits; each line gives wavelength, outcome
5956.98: 48.2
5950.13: 47.1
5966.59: 47.7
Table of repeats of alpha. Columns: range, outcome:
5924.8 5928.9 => 48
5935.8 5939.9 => 48.1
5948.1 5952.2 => 47.3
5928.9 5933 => 47.4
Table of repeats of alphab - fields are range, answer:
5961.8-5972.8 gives 47.5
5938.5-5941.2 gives 48.3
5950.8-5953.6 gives 47.4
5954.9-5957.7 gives 48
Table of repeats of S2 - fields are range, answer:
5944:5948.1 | 48.2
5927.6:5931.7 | 47.2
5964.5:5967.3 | 47.7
